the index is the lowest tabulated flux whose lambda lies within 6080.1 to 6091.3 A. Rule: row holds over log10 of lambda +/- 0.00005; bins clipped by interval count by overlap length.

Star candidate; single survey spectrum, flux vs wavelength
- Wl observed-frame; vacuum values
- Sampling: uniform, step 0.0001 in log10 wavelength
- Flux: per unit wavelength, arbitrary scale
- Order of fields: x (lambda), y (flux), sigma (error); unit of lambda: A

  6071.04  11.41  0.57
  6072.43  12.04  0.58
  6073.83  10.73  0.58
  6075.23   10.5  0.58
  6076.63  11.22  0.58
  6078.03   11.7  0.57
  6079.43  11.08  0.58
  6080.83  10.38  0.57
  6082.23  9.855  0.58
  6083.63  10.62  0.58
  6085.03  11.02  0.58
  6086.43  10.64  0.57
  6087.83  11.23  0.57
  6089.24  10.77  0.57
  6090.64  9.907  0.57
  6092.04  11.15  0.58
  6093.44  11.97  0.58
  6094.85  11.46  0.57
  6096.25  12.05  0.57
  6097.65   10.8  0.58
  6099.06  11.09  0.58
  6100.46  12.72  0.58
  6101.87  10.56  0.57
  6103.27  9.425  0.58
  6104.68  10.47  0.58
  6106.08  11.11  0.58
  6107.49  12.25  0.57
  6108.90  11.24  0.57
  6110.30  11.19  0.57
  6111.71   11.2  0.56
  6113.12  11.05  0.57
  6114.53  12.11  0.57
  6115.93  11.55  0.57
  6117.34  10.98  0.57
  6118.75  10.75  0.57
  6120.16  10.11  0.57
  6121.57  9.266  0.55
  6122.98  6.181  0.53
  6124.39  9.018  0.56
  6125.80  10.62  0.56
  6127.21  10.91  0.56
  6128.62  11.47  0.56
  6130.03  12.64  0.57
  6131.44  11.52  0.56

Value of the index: 9.855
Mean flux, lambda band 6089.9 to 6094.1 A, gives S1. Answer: 11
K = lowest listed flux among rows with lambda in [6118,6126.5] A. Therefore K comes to 6.181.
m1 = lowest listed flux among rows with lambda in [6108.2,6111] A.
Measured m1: 11.19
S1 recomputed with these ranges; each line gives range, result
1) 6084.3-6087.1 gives 10.8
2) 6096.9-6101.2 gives 11.5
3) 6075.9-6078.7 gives 11.4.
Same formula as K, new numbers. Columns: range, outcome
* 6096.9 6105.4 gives 9.425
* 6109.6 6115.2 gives 11.05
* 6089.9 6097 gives 9.907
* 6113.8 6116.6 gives 11.55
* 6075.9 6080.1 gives 11.08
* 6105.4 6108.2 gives 11.11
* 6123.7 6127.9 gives 9.018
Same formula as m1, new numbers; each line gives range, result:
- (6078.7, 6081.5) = 10.38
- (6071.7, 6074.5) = 10.73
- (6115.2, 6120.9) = 10.11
